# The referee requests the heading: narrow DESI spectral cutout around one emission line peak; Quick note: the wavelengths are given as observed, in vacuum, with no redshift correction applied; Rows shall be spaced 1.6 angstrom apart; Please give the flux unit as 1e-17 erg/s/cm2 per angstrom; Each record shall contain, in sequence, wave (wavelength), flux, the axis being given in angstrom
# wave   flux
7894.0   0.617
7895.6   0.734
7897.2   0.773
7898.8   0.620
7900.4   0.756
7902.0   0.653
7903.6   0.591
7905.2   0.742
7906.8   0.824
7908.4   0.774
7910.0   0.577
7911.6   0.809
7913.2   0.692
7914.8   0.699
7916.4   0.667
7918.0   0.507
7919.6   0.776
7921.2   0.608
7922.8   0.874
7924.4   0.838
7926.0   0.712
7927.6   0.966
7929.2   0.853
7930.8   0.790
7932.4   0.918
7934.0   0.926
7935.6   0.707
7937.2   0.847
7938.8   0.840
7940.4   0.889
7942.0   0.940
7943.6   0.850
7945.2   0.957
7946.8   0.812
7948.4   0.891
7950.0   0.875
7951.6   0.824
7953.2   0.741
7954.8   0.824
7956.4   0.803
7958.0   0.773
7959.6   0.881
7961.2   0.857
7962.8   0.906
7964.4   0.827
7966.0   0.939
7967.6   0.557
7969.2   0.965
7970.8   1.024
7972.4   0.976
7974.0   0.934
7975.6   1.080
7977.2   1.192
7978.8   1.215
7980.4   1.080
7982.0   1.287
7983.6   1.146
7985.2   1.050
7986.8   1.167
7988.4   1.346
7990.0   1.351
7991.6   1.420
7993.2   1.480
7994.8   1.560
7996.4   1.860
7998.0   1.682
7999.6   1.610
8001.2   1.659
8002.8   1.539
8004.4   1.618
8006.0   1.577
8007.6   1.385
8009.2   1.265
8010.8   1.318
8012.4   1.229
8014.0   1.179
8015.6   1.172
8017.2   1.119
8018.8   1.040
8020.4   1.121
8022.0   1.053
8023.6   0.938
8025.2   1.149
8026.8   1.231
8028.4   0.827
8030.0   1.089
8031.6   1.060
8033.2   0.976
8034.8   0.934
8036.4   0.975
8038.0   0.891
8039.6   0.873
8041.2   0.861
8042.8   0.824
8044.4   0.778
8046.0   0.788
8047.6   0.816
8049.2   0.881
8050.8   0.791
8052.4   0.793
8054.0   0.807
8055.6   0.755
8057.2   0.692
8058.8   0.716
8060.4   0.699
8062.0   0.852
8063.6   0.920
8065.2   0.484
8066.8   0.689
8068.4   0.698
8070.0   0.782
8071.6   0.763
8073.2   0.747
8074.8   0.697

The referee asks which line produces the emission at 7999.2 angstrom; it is C III]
